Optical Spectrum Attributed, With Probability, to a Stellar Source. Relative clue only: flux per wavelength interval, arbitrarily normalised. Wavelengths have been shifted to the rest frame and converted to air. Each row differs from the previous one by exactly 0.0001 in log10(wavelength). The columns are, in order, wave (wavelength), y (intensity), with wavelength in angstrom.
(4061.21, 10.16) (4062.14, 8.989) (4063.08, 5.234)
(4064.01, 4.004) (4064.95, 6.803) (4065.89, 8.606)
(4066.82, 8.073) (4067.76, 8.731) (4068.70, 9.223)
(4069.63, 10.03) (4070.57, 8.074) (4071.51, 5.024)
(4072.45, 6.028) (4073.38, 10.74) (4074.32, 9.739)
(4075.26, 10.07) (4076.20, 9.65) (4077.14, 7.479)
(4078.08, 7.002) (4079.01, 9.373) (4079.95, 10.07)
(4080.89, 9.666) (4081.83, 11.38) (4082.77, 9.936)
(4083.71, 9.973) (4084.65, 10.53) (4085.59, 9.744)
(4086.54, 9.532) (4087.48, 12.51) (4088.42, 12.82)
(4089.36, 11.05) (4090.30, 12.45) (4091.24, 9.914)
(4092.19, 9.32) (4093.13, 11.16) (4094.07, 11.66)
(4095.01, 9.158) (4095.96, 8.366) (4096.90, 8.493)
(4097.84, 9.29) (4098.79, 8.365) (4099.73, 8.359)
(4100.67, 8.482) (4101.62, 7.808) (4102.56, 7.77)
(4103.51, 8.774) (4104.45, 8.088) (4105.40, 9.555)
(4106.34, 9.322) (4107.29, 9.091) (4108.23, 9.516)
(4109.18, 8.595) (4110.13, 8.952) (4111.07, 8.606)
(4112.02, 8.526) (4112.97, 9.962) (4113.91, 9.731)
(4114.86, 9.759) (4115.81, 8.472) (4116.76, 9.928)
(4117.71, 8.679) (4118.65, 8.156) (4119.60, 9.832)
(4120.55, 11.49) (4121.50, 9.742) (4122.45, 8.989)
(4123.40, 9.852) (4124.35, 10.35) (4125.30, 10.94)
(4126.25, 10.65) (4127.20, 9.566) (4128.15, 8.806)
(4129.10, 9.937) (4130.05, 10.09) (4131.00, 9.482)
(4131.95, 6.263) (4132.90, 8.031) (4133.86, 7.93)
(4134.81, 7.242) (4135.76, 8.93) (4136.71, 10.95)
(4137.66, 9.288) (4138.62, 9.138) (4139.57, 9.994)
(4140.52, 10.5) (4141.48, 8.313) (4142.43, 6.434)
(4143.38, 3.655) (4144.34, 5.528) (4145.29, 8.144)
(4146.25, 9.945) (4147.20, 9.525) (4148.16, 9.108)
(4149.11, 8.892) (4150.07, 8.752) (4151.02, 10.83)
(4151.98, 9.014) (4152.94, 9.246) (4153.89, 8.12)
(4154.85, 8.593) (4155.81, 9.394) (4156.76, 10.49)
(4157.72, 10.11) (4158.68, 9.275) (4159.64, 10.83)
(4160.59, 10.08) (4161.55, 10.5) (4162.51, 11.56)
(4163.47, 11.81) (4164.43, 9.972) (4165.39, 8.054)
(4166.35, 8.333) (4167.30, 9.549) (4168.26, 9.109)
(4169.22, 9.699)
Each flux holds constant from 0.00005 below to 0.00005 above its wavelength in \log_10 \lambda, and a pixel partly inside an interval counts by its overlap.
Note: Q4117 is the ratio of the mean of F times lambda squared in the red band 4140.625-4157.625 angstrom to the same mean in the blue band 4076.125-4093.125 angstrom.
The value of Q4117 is 0.9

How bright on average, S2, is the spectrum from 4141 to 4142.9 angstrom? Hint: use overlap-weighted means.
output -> 7.38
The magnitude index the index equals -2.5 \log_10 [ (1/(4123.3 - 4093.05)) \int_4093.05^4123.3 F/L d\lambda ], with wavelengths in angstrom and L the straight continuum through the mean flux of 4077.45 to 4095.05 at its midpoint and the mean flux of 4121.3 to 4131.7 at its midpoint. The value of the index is 0.10 mag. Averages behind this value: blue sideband 10.4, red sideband 9.78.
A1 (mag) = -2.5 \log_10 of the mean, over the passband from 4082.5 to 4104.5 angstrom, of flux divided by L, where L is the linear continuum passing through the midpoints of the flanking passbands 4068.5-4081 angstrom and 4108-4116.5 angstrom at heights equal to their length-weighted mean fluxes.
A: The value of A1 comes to -0.10 mag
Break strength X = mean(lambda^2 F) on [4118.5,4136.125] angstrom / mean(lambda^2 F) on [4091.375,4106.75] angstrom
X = 1.05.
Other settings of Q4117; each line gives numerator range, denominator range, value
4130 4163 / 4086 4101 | 0.91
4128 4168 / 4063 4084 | 1.10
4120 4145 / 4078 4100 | 0.90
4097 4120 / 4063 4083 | 1.07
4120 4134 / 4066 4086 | 1.07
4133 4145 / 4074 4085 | 0.88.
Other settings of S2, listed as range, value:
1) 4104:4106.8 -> 9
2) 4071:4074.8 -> 7.89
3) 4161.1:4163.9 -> 11.3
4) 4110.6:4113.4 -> 9.01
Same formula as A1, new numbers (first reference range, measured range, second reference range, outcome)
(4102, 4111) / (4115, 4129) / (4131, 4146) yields -0.14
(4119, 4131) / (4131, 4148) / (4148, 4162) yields 0.18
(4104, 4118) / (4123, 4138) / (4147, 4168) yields 0.01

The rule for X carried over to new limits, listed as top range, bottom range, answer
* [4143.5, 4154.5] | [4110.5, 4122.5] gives 0.94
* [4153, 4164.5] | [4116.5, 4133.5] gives 1.08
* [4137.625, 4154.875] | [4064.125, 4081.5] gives 1.04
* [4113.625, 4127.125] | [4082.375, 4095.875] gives 0.93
